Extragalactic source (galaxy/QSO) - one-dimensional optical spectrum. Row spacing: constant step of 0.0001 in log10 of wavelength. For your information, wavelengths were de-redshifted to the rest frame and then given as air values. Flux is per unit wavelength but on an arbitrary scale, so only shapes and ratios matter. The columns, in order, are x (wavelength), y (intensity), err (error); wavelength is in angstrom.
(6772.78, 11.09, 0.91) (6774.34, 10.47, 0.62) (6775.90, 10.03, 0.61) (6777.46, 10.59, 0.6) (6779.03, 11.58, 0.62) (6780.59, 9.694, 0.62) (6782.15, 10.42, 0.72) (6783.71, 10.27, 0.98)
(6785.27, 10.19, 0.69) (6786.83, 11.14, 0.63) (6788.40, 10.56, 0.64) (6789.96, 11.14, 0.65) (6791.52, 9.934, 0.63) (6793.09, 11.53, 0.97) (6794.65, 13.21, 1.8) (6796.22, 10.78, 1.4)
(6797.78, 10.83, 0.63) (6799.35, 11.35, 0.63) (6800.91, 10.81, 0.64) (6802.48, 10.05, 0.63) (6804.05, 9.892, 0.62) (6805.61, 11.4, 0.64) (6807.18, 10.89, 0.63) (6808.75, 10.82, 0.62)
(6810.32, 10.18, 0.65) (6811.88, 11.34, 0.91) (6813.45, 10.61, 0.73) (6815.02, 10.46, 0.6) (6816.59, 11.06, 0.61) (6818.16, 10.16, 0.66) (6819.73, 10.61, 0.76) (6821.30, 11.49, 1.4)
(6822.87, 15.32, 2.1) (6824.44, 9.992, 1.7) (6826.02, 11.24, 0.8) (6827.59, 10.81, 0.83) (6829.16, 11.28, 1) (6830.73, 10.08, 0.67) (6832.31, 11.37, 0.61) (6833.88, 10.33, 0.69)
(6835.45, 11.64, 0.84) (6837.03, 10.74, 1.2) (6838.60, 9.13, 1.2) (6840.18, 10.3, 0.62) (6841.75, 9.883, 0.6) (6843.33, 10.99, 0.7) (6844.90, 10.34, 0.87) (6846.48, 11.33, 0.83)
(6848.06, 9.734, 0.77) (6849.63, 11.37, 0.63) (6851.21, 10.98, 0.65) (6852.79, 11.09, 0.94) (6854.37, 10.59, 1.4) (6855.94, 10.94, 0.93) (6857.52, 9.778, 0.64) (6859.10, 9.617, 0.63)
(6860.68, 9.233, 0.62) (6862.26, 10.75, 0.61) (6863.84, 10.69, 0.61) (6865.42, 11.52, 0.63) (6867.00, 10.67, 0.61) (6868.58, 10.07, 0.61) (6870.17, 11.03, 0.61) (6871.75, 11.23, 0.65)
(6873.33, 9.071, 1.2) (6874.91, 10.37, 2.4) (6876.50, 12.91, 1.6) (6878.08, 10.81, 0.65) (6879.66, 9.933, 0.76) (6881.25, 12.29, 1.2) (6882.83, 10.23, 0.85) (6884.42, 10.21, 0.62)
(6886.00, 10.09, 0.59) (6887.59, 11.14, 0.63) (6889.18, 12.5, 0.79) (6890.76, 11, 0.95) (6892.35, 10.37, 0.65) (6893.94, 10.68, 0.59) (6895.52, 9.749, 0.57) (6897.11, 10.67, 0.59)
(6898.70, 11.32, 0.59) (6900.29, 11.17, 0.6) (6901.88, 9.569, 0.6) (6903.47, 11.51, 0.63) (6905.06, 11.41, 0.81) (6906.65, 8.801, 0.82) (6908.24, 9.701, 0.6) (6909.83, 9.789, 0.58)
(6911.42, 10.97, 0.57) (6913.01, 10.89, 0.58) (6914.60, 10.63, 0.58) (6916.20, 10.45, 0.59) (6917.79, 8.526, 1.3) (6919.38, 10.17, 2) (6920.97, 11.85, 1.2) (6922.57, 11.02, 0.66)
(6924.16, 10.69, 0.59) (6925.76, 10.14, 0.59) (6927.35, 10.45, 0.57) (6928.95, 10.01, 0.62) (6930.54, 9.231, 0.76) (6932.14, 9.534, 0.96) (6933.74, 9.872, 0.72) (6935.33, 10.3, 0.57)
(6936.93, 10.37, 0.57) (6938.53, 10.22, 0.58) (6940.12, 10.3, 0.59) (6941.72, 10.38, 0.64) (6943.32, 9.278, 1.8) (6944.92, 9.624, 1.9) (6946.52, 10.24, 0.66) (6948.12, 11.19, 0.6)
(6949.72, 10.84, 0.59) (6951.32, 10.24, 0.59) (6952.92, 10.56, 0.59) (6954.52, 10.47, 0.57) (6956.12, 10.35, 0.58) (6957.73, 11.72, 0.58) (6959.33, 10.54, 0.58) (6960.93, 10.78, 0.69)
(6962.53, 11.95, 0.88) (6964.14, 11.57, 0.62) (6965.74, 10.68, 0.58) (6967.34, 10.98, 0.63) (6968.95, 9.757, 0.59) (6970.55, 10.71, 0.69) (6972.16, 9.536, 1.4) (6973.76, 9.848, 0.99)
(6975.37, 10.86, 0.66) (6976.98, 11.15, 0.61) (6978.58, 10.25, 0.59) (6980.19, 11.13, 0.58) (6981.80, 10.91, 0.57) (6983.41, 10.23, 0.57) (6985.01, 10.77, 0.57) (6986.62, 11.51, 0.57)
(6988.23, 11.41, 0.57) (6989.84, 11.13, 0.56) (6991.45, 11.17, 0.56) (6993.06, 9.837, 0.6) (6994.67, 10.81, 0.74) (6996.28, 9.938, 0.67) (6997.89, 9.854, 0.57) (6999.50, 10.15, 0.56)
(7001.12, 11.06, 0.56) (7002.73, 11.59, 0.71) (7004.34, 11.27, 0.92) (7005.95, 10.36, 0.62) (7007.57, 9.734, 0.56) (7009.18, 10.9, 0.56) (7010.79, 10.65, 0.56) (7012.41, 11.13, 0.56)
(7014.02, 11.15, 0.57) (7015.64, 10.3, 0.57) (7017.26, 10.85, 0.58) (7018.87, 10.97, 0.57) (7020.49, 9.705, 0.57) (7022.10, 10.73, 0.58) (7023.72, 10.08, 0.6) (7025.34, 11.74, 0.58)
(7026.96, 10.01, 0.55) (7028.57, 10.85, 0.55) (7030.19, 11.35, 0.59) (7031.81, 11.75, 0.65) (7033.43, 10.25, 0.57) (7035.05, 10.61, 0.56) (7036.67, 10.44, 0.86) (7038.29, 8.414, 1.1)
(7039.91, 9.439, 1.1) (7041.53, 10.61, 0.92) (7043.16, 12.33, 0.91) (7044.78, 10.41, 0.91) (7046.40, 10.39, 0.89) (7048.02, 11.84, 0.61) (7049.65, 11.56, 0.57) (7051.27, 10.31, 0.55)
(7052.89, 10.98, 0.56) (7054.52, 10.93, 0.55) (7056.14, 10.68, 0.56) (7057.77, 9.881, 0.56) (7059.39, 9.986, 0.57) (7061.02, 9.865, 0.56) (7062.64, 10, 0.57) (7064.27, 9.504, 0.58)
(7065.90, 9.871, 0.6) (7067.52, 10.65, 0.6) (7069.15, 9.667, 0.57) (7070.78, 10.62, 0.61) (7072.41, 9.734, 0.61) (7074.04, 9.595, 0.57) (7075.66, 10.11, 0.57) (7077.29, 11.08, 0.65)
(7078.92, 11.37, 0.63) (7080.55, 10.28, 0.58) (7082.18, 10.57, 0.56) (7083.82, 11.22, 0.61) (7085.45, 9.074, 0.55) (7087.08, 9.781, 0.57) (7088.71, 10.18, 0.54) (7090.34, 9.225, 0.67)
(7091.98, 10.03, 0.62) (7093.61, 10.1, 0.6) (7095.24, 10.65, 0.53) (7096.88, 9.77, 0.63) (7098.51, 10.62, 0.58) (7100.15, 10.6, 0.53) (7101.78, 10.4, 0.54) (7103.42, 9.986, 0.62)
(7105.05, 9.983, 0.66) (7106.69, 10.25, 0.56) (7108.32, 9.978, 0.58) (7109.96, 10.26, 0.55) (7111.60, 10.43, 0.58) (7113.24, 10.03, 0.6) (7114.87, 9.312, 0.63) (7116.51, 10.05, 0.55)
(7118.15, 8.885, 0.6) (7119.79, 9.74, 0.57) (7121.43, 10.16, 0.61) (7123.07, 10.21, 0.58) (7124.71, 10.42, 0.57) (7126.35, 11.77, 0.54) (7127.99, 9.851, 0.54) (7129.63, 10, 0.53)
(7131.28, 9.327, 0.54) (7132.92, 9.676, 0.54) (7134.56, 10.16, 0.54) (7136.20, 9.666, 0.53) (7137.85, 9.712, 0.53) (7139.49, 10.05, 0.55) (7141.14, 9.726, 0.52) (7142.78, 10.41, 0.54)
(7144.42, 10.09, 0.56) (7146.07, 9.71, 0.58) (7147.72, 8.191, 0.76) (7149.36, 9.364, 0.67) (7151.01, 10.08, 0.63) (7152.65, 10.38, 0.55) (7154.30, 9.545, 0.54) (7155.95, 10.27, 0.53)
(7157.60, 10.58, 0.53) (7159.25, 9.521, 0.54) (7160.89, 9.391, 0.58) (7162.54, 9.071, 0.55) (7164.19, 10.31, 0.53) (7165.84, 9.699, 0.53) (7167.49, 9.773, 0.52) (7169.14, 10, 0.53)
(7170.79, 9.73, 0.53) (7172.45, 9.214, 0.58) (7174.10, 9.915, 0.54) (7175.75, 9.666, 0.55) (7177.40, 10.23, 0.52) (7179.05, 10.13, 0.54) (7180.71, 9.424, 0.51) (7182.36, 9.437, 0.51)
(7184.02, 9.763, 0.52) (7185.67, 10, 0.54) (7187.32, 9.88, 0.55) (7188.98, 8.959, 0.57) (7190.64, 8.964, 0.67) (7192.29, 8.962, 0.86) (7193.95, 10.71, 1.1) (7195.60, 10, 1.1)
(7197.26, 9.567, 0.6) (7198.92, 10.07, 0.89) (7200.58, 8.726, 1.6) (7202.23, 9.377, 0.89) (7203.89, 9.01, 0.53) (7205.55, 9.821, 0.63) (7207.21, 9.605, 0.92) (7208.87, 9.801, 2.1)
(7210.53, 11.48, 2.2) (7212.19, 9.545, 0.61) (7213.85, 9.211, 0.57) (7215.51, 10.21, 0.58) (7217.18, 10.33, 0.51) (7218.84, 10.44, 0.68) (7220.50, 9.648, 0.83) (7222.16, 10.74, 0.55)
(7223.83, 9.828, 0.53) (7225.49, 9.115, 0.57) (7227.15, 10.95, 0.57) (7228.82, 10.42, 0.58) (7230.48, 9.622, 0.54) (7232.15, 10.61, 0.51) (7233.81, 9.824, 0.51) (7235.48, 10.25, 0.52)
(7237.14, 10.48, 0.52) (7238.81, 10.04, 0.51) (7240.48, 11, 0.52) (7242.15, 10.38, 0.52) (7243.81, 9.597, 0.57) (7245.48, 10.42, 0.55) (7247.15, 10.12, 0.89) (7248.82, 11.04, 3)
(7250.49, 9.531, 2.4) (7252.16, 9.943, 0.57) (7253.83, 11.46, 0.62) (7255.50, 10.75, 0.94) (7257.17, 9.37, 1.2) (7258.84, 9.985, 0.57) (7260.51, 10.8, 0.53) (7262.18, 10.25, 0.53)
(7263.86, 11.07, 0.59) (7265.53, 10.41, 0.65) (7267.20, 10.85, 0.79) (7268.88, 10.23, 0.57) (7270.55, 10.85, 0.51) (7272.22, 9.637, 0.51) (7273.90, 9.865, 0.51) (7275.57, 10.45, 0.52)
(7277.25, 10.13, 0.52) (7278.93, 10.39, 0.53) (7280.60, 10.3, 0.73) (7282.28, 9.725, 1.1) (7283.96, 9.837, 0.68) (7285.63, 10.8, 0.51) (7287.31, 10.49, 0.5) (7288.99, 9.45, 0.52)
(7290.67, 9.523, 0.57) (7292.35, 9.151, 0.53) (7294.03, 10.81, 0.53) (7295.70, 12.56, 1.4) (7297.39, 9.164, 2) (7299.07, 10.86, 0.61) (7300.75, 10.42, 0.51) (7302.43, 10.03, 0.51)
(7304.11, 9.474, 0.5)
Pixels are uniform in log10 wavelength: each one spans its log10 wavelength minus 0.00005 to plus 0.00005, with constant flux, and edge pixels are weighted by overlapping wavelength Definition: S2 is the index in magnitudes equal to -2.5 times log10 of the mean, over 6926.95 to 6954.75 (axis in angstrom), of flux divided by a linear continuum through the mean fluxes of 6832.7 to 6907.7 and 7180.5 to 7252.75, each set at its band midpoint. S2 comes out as 0.03 mag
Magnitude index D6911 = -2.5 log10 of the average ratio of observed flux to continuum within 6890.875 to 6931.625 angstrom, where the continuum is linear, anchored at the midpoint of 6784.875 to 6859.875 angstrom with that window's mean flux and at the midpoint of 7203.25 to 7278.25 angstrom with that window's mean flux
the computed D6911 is 0.03 mag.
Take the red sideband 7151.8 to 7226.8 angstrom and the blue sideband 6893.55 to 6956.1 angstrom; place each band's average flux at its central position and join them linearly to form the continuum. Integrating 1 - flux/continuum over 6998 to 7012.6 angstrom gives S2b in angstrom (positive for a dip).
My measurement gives -0.8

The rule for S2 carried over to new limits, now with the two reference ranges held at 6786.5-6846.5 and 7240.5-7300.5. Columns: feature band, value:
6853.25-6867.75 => 0.04 mag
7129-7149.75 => 0.08 mag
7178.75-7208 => 0.09 mag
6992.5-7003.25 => 0.02 mag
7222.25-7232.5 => 0.03 mag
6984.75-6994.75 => -0.03 mag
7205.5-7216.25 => 0.04 mag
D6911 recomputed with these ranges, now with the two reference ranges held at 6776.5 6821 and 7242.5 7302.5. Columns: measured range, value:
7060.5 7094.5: 0.04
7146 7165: 0.08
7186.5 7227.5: 0.06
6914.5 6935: 0.05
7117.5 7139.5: 0.05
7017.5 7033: -0.03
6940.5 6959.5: 0.02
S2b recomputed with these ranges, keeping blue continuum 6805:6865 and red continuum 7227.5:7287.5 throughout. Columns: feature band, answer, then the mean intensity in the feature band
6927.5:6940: 0.8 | 9.98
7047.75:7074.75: 0.5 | 10.3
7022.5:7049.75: -0.4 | 10.7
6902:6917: 0.4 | 10.4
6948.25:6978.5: -0.2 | 10.7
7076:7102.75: 0.5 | 10.3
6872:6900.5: -0.3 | 10.8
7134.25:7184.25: 3.0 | 9.78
